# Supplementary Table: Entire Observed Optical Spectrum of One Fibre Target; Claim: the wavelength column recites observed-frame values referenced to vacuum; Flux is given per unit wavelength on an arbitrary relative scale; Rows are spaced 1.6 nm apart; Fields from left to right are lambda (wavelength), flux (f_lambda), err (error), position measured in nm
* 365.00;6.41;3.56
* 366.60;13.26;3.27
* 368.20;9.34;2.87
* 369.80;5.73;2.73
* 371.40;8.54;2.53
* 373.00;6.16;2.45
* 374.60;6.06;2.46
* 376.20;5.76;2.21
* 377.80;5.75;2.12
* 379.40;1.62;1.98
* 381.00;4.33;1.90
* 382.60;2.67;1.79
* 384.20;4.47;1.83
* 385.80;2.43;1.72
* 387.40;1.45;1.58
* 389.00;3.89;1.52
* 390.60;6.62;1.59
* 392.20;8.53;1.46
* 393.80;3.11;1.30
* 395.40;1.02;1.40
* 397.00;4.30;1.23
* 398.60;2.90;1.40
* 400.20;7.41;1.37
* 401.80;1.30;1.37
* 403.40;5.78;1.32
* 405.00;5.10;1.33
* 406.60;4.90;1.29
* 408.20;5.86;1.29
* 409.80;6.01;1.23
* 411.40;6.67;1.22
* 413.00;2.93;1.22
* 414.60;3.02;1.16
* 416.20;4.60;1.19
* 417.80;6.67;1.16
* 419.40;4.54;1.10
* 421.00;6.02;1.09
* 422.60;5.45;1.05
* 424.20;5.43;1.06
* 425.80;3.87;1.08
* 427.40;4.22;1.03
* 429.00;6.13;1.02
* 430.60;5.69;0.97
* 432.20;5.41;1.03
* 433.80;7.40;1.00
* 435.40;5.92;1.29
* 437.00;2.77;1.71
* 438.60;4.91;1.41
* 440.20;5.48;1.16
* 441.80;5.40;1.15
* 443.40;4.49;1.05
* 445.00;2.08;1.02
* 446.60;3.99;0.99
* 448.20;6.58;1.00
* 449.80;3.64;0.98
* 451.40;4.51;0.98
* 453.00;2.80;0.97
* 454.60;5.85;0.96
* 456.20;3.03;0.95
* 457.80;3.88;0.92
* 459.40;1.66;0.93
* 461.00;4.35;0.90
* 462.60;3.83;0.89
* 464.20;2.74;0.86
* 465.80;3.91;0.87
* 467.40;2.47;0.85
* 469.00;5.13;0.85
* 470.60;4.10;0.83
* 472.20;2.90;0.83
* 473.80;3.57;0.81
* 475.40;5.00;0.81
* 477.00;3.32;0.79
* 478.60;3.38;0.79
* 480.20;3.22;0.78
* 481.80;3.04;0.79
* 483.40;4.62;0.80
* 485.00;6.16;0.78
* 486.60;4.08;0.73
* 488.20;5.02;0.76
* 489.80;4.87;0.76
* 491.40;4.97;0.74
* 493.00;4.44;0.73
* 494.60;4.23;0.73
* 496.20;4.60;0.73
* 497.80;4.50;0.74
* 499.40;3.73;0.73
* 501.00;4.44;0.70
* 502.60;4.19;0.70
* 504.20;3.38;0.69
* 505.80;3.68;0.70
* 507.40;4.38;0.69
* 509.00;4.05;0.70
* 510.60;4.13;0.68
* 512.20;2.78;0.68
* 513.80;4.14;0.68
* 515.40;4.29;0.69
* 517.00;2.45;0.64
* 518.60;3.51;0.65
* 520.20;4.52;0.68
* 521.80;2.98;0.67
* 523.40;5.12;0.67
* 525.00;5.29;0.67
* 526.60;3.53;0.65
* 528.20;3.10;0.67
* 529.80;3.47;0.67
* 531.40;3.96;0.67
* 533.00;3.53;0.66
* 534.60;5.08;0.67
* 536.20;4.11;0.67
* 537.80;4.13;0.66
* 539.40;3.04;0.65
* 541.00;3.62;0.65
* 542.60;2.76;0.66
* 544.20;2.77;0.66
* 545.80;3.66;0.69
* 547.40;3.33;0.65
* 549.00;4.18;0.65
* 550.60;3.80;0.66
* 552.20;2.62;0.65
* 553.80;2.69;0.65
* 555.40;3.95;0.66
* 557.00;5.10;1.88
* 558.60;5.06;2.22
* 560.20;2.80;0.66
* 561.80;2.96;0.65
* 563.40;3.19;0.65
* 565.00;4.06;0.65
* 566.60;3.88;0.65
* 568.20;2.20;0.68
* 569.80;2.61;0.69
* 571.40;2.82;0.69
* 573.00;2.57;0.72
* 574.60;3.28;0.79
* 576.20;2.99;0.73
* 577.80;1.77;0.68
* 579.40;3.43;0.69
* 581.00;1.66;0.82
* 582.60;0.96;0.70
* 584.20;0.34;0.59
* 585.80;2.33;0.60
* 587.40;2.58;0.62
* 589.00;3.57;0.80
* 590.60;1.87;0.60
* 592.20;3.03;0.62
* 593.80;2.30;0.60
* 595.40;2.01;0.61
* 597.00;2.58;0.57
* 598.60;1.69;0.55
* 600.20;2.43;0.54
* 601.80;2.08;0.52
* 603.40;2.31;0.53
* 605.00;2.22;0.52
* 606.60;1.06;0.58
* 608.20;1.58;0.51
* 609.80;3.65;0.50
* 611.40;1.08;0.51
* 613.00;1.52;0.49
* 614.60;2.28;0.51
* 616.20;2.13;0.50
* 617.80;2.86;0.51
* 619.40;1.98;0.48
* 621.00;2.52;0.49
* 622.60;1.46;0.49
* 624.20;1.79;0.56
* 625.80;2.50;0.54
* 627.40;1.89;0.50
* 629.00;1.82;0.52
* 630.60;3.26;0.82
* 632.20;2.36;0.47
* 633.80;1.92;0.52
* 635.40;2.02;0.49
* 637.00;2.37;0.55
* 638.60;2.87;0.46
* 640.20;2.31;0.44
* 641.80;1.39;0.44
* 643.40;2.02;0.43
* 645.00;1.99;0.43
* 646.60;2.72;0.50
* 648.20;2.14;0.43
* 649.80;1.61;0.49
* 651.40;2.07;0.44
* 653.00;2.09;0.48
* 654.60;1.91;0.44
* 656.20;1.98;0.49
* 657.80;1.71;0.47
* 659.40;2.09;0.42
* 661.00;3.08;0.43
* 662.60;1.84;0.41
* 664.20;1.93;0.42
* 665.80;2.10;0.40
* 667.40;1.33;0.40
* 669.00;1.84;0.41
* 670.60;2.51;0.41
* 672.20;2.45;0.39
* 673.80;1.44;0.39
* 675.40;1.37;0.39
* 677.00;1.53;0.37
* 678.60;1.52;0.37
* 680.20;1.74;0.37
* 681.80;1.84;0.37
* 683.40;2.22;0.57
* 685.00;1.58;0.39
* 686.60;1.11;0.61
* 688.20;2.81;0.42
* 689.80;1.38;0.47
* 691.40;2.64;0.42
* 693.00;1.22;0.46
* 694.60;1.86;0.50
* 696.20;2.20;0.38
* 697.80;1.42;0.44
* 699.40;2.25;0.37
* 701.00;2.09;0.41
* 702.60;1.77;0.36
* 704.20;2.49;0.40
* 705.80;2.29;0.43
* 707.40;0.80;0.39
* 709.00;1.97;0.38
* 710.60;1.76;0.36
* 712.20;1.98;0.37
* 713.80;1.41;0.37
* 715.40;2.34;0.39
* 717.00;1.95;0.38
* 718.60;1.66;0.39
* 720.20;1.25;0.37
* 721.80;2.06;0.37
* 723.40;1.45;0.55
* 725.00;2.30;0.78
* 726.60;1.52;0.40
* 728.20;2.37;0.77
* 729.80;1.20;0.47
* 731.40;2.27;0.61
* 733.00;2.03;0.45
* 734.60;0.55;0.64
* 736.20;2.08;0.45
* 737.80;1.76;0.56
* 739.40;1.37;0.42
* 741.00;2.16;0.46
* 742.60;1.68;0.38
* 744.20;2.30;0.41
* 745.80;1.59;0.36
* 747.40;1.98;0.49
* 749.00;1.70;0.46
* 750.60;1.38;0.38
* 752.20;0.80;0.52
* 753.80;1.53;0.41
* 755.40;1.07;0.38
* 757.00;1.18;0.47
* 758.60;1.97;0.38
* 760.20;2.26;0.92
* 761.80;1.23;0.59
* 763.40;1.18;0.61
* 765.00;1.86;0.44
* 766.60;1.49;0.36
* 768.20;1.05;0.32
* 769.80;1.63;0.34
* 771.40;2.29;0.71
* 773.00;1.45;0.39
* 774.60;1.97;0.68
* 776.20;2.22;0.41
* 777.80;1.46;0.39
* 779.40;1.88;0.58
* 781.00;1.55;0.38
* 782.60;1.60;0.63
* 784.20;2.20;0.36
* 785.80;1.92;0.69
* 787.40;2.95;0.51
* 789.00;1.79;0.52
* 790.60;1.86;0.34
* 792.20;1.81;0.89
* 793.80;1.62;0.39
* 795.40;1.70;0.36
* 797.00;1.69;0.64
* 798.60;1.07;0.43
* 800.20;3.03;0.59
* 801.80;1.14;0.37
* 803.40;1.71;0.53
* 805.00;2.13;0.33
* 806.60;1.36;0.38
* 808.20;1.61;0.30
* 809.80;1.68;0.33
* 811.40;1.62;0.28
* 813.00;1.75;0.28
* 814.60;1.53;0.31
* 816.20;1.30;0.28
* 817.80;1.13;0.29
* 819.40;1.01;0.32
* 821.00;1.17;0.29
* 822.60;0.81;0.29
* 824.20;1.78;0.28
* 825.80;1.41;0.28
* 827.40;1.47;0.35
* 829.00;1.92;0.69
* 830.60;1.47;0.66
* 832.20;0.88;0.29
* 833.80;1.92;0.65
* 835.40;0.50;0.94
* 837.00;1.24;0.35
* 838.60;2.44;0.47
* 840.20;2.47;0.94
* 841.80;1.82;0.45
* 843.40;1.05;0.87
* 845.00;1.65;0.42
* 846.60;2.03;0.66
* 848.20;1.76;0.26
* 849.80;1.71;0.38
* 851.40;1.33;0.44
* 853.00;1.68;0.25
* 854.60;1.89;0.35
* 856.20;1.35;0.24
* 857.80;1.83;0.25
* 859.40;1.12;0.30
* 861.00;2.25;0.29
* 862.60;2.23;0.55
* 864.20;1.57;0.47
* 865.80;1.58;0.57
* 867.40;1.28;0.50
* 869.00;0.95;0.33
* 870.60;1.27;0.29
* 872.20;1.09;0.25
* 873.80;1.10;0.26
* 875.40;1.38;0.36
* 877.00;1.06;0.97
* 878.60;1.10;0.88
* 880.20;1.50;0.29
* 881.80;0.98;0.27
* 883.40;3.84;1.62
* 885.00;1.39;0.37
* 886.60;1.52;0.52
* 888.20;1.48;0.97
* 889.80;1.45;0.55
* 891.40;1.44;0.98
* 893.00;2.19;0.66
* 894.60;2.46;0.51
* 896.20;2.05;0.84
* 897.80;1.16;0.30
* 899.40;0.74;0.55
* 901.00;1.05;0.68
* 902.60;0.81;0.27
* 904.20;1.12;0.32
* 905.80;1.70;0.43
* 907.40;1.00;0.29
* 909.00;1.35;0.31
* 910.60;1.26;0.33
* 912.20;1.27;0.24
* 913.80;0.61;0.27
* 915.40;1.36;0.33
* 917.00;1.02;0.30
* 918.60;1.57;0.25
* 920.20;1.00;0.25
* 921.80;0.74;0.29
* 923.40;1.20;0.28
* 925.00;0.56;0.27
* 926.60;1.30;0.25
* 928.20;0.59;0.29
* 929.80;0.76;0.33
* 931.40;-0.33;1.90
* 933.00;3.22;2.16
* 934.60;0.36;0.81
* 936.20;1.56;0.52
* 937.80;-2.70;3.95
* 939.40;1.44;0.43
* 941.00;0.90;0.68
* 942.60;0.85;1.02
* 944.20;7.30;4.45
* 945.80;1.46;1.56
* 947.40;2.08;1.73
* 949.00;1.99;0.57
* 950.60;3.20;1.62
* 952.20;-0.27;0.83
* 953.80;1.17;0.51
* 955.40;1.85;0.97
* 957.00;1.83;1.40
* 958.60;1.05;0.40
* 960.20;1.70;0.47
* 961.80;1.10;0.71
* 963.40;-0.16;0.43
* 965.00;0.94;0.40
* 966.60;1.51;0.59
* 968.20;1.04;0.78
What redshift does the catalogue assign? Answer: 1.42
